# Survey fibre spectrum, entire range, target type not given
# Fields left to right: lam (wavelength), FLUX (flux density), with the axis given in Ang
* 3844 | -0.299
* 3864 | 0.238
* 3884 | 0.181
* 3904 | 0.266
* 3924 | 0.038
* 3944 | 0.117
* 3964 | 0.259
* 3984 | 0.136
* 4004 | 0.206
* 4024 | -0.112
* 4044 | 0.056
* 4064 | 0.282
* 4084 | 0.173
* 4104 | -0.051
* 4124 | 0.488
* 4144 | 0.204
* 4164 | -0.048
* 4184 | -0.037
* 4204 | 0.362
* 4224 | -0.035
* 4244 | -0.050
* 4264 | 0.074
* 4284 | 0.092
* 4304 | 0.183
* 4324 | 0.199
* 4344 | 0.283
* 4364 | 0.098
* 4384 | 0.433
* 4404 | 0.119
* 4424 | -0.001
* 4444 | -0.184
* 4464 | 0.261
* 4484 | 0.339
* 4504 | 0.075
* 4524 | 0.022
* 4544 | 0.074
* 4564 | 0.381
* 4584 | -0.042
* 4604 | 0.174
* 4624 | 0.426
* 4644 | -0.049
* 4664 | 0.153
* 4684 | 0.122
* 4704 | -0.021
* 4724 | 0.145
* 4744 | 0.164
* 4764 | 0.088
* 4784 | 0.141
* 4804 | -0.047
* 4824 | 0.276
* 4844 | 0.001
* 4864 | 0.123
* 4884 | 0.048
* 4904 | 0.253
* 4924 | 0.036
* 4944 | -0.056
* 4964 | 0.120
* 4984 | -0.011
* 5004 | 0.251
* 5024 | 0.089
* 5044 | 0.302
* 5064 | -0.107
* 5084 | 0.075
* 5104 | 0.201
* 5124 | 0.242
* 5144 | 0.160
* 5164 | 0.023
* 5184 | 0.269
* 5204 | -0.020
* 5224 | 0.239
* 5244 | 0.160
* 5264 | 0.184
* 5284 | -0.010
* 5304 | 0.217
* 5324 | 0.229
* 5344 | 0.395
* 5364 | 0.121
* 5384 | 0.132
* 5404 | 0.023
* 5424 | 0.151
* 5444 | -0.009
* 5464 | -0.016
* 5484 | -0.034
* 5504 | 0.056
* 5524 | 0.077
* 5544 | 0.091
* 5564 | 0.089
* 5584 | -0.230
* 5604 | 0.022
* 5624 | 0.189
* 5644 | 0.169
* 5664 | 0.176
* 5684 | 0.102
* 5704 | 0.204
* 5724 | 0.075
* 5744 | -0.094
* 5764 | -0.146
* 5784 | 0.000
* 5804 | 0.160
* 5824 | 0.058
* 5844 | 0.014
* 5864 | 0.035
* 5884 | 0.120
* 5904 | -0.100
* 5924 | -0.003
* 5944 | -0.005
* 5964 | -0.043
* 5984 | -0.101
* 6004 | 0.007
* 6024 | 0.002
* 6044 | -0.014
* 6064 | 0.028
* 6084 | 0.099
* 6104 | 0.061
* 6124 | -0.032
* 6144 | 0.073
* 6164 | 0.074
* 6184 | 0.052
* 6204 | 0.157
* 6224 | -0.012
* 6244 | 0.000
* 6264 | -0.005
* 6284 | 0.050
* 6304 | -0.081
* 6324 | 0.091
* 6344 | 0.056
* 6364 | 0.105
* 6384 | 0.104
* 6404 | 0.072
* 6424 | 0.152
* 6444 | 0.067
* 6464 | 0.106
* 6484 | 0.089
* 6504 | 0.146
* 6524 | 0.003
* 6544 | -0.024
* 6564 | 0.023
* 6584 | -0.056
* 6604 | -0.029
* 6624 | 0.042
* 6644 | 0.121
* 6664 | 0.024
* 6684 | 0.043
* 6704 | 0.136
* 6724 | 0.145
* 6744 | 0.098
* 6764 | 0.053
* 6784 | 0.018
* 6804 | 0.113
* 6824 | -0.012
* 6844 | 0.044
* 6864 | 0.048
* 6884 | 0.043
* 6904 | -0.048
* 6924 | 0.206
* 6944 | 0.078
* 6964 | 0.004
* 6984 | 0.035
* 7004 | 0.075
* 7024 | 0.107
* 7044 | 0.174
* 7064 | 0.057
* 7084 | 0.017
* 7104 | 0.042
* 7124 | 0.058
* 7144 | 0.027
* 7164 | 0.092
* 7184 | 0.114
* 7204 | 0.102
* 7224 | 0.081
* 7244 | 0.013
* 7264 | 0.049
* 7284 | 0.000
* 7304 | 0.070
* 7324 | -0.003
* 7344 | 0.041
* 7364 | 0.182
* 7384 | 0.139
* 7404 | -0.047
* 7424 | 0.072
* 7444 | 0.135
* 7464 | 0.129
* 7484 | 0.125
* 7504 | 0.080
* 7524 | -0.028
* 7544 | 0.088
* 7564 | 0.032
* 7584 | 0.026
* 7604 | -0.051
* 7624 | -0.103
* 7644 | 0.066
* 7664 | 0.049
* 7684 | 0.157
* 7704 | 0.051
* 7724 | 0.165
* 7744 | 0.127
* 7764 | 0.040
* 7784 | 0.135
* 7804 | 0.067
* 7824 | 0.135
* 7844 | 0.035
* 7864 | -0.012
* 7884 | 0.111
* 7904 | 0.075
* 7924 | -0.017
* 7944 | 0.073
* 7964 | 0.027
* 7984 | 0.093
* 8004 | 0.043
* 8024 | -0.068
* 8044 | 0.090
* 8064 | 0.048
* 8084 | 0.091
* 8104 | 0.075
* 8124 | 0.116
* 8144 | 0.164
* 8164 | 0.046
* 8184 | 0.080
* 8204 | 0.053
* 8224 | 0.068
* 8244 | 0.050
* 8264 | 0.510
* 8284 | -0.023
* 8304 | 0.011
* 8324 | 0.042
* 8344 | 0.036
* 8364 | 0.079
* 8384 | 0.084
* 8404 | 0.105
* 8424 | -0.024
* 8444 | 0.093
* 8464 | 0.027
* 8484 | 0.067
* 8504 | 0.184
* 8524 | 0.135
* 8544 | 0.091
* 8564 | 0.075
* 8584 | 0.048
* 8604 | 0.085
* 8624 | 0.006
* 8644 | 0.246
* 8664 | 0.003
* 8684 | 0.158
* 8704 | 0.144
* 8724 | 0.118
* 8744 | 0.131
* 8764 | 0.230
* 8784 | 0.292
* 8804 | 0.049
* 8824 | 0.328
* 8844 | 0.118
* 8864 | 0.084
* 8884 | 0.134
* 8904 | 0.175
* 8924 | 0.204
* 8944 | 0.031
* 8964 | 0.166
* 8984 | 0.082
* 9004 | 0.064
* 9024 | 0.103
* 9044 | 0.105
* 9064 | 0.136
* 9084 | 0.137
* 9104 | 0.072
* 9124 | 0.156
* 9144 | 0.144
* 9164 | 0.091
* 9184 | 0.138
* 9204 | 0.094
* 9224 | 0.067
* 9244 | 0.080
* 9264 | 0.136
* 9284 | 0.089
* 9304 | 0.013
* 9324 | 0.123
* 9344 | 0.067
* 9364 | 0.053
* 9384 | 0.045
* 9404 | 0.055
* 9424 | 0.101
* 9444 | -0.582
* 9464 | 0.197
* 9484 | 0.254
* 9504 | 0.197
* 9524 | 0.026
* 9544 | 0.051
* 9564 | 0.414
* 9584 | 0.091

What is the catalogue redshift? 1.22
